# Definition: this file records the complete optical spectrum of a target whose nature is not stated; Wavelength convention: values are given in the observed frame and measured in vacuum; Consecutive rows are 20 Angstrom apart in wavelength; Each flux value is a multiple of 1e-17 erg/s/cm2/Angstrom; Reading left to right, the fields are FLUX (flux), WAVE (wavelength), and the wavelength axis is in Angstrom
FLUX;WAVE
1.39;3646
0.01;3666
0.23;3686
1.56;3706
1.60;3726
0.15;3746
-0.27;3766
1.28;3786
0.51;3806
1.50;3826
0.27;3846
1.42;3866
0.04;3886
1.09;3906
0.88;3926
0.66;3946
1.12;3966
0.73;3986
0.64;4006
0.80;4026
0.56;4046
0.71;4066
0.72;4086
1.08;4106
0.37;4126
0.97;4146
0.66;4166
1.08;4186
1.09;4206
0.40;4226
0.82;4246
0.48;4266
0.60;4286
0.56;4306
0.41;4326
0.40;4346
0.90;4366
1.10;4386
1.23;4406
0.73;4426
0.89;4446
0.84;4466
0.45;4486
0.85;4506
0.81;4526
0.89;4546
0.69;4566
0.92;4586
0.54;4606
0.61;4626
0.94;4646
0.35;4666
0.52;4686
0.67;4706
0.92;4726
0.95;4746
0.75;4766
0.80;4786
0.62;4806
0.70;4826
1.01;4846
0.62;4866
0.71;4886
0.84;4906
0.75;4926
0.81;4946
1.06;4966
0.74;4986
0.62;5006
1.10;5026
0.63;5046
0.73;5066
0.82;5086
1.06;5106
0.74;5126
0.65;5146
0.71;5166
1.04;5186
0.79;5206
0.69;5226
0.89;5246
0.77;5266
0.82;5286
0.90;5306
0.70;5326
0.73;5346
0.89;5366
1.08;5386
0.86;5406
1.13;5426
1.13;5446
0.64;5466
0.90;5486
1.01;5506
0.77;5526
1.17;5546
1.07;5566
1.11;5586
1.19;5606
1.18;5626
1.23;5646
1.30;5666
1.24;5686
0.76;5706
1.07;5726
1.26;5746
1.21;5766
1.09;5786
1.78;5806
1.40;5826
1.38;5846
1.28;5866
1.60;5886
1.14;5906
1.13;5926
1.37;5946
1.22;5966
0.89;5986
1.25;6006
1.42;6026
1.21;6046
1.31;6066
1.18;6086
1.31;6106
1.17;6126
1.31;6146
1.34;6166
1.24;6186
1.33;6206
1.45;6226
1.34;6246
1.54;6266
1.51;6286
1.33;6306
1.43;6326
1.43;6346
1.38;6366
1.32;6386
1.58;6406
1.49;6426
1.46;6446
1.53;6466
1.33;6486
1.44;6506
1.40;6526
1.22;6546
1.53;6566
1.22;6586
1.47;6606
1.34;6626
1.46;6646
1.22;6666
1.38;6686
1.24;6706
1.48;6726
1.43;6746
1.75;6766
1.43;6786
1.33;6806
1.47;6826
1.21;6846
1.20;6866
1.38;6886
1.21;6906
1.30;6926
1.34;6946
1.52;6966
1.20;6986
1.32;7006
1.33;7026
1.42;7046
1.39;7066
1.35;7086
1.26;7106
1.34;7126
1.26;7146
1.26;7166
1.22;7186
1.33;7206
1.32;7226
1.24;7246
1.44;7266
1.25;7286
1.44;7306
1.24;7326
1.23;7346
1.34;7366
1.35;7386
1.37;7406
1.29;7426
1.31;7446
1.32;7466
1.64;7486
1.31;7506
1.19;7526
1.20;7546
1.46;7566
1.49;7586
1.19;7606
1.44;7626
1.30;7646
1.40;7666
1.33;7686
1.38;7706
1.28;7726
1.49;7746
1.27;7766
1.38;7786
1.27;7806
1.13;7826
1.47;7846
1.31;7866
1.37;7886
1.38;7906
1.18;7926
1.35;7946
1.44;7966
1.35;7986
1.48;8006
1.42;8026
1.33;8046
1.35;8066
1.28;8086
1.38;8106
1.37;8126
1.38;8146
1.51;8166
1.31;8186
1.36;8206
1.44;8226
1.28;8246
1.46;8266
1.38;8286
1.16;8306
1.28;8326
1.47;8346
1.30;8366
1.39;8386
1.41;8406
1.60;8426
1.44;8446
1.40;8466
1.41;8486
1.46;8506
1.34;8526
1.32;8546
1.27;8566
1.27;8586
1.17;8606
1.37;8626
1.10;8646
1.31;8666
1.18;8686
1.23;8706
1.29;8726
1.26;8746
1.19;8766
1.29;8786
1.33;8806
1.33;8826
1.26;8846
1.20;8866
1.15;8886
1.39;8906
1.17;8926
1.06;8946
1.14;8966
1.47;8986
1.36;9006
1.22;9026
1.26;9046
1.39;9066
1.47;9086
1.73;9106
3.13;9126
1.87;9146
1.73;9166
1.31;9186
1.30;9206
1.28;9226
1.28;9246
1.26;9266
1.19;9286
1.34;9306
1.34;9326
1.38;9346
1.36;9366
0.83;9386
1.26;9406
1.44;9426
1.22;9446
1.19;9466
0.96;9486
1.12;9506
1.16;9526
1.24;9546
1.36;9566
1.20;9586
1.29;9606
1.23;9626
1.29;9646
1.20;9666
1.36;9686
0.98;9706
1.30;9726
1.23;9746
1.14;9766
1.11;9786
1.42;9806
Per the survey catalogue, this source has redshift 0.390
